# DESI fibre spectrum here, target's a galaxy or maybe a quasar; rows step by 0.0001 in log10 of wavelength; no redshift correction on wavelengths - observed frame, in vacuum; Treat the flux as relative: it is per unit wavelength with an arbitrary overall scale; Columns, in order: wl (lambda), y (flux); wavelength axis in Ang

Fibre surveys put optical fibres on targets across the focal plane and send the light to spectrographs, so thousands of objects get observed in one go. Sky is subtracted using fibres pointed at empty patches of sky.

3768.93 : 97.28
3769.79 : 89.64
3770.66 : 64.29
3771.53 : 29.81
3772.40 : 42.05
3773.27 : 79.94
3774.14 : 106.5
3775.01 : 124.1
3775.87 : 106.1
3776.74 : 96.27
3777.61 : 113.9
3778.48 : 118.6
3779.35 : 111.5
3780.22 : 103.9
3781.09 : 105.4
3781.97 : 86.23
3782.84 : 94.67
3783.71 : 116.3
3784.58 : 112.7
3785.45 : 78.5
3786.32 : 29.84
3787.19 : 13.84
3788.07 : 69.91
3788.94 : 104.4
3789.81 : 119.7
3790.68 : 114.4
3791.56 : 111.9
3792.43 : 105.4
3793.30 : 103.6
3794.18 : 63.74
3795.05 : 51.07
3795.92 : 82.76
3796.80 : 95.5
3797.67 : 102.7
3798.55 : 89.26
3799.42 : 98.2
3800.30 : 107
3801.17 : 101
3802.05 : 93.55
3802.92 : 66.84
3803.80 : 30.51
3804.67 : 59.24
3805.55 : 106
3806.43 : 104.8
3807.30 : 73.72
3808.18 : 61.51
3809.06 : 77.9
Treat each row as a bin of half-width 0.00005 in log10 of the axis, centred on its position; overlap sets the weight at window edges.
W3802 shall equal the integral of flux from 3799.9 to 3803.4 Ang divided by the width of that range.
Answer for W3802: 91.3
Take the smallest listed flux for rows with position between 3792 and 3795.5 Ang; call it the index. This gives 51.07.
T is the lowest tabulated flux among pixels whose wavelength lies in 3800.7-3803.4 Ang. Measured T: 66.84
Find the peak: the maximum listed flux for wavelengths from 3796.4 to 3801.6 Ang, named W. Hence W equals 107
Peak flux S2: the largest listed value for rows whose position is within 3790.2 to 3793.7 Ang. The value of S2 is 114.4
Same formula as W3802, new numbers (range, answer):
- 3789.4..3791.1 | 117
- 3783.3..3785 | 115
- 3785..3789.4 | 59.9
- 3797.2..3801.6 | 99.7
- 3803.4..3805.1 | 45.3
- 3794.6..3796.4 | 67.5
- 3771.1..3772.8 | 35.8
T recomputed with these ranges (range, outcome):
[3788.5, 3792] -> 104.4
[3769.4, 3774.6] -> 29.81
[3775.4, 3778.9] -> 96.27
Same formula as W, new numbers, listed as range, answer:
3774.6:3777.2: 124.1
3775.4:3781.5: 118.6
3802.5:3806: 106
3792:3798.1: 105.4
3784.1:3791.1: 119.7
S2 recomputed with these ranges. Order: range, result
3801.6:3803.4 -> 93.55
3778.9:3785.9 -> 116.3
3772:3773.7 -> 79.94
